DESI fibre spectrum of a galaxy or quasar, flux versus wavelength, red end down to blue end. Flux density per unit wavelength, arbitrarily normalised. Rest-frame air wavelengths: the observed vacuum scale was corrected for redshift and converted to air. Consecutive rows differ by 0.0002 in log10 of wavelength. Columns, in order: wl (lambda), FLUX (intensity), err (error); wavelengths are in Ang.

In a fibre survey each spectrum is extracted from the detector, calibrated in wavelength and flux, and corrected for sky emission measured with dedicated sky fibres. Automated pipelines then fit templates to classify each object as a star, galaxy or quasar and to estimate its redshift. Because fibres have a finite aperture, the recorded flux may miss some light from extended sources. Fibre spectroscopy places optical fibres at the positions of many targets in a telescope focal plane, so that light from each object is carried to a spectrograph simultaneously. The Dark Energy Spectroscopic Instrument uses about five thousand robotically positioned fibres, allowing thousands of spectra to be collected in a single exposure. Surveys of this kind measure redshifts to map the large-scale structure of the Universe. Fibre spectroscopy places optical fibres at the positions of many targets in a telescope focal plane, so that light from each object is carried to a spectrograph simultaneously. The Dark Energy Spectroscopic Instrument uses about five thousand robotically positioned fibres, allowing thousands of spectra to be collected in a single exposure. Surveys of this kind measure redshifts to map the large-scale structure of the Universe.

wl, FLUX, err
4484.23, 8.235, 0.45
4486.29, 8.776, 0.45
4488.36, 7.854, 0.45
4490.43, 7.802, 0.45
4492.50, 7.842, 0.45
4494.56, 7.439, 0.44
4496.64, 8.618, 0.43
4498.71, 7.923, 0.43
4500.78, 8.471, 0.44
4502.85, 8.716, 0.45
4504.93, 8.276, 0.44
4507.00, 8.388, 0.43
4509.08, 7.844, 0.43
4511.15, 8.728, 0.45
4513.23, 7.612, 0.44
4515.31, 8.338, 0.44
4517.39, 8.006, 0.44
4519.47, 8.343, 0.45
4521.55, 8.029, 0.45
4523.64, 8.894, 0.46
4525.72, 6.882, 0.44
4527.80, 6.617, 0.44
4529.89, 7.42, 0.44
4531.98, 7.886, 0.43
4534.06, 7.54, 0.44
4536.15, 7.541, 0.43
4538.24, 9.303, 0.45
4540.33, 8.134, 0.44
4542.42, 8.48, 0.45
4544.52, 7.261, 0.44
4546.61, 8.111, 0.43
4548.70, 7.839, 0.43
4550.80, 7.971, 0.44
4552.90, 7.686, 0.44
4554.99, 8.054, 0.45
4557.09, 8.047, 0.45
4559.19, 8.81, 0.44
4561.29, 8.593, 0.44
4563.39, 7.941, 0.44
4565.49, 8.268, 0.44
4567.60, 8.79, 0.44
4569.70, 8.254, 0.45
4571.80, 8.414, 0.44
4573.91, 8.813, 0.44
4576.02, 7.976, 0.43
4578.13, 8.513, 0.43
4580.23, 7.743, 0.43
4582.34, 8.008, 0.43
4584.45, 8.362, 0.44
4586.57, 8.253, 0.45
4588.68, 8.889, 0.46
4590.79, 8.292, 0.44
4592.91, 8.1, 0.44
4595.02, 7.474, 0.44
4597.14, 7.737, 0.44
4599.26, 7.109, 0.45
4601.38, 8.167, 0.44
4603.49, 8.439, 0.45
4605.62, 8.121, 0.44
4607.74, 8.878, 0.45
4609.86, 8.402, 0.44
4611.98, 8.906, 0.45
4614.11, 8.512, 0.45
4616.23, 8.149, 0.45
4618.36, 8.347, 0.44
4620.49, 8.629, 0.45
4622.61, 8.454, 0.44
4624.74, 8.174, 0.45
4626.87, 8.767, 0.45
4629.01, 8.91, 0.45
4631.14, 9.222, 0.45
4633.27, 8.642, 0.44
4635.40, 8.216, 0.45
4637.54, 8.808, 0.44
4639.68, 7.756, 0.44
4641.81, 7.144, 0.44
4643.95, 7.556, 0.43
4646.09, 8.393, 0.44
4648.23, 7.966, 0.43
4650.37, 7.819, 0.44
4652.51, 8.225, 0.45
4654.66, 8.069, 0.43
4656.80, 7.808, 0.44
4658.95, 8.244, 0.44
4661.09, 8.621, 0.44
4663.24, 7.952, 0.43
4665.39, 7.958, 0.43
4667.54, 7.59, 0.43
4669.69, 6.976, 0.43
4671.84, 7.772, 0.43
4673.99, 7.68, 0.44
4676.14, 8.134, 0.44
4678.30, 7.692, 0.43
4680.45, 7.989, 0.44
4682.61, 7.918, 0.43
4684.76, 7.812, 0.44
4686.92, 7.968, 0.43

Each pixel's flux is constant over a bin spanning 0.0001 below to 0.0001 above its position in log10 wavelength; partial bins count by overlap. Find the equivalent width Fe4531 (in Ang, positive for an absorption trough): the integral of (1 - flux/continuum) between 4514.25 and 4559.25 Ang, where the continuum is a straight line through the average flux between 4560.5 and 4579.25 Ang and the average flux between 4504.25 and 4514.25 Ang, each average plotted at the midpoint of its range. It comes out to 1.8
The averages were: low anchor 8.17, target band 7.94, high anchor 8.39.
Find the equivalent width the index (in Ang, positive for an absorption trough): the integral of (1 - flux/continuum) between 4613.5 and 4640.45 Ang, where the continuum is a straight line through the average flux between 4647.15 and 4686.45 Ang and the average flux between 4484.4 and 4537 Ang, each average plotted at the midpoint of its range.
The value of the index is -2.0 Ang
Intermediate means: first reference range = 8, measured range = 8.51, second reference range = 7.9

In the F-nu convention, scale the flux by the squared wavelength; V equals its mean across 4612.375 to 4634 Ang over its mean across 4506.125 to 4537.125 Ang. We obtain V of 1.1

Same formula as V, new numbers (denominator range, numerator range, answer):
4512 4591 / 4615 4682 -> 1.04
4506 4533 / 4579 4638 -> 1.10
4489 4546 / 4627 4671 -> 1.07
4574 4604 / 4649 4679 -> 1.01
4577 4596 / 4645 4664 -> 1.02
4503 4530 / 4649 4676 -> 1.05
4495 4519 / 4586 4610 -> 1.03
